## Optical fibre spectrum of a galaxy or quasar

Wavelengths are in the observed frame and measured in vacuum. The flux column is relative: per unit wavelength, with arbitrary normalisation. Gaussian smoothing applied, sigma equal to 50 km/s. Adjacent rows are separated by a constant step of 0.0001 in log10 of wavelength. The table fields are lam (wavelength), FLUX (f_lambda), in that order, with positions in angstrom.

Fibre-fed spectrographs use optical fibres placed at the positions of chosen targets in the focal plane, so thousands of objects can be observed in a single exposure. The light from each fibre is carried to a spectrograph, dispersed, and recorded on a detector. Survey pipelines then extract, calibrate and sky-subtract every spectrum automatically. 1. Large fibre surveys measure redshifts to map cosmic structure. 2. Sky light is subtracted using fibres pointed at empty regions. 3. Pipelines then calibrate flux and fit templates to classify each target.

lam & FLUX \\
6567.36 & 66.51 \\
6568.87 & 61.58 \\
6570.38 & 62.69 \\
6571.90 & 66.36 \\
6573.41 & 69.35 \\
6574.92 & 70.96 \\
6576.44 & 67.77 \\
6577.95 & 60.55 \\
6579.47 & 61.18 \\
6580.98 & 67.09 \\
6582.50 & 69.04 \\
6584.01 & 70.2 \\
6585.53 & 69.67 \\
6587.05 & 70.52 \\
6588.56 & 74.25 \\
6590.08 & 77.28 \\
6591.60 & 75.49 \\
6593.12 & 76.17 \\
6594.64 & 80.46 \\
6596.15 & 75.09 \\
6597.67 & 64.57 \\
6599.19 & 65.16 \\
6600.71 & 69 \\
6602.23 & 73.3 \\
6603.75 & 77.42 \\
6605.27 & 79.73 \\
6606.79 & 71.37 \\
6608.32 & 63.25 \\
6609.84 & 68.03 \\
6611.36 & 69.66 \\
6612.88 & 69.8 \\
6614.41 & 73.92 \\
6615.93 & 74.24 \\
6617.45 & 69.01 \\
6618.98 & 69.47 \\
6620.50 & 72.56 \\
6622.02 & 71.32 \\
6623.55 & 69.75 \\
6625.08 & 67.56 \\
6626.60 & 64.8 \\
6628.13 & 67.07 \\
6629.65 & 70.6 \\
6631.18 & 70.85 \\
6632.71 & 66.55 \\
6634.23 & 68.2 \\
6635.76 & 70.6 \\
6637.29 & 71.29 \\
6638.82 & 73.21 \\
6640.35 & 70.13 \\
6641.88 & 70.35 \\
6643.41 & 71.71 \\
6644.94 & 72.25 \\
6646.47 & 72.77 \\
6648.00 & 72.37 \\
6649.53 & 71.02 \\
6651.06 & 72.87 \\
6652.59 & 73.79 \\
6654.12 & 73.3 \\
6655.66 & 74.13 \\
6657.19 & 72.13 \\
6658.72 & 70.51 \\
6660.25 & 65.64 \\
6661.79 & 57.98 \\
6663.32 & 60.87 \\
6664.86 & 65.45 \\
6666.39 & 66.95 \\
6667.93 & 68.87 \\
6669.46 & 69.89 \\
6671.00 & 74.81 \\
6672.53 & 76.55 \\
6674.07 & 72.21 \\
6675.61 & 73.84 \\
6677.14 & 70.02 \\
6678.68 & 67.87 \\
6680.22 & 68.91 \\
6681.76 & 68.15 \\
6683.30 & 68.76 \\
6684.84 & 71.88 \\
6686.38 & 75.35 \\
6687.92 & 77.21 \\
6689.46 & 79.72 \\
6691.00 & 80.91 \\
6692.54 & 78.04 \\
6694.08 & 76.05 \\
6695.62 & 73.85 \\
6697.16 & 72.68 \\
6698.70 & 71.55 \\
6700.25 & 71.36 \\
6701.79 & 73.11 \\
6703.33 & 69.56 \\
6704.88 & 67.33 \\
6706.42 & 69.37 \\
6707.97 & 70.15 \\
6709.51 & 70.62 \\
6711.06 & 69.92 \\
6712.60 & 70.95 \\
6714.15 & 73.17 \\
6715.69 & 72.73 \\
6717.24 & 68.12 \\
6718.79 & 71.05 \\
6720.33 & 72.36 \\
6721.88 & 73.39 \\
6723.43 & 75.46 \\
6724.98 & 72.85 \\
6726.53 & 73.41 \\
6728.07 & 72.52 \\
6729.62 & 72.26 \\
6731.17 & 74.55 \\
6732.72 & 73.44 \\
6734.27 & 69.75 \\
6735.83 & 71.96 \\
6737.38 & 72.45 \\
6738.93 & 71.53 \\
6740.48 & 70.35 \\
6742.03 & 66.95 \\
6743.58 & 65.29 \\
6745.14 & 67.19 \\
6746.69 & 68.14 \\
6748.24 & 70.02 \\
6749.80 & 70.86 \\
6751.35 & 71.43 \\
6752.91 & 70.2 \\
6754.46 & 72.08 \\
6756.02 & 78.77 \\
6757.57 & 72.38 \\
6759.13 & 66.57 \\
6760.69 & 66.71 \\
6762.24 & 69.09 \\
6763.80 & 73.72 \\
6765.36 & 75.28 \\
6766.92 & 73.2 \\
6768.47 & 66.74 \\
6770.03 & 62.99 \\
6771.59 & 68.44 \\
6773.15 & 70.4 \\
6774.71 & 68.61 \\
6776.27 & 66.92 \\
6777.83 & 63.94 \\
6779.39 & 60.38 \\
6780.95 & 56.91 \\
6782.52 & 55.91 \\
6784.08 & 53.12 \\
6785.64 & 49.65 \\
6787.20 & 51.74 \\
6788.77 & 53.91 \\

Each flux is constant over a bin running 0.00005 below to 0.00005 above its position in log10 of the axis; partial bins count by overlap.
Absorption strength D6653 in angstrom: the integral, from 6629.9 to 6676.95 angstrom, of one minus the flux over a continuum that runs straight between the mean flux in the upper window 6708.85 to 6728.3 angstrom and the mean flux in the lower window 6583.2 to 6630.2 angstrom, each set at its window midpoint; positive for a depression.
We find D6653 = 0.8 angstrom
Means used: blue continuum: 71.3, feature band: 70.4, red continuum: 72.1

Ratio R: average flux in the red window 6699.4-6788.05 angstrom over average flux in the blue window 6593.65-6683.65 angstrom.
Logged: 0.98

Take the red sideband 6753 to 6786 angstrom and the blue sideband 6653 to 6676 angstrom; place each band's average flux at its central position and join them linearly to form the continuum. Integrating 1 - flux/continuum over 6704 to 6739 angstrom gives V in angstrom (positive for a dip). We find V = -2.0 angstrom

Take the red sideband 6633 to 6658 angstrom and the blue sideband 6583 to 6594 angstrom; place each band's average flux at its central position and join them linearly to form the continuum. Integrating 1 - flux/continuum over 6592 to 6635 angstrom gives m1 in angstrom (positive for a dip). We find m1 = 1.2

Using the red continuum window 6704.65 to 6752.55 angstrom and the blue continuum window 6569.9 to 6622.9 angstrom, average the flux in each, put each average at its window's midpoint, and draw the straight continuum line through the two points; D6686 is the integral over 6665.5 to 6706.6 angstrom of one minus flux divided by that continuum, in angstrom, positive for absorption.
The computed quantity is -0.9 angstrom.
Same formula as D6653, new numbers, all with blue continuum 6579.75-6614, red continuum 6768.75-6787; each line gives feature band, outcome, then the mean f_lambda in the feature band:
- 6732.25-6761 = -3.28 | 70.3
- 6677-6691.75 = -1.41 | 73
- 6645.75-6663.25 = -0.48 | 70.2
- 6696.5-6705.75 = -0.73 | 70.9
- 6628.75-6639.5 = -0.11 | 70.1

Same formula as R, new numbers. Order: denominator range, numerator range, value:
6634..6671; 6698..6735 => 1.02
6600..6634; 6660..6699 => 1.01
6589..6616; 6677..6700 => 1.01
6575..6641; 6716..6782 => 0.99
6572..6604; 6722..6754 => 1.01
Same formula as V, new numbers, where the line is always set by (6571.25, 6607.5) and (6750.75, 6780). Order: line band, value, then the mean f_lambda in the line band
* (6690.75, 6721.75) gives -0.93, 72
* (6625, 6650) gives 0.14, 70.1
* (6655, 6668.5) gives 0.66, 66.9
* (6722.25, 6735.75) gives -0.63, 73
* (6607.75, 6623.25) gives 0.11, 70.2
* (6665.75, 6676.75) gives -0.26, 71.9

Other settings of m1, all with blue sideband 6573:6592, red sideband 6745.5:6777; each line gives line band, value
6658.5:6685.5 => 0.4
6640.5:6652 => -0.4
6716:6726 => -0.3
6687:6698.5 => -1.1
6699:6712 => -0.1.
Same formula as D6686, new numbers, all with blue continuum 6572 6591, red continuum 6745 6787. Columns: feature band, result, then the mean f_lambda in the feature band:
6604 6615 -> -0.4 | 71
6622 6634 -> 0.0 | 68.4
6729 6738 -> -0.7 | 72.3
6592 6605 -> -0.8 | 73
